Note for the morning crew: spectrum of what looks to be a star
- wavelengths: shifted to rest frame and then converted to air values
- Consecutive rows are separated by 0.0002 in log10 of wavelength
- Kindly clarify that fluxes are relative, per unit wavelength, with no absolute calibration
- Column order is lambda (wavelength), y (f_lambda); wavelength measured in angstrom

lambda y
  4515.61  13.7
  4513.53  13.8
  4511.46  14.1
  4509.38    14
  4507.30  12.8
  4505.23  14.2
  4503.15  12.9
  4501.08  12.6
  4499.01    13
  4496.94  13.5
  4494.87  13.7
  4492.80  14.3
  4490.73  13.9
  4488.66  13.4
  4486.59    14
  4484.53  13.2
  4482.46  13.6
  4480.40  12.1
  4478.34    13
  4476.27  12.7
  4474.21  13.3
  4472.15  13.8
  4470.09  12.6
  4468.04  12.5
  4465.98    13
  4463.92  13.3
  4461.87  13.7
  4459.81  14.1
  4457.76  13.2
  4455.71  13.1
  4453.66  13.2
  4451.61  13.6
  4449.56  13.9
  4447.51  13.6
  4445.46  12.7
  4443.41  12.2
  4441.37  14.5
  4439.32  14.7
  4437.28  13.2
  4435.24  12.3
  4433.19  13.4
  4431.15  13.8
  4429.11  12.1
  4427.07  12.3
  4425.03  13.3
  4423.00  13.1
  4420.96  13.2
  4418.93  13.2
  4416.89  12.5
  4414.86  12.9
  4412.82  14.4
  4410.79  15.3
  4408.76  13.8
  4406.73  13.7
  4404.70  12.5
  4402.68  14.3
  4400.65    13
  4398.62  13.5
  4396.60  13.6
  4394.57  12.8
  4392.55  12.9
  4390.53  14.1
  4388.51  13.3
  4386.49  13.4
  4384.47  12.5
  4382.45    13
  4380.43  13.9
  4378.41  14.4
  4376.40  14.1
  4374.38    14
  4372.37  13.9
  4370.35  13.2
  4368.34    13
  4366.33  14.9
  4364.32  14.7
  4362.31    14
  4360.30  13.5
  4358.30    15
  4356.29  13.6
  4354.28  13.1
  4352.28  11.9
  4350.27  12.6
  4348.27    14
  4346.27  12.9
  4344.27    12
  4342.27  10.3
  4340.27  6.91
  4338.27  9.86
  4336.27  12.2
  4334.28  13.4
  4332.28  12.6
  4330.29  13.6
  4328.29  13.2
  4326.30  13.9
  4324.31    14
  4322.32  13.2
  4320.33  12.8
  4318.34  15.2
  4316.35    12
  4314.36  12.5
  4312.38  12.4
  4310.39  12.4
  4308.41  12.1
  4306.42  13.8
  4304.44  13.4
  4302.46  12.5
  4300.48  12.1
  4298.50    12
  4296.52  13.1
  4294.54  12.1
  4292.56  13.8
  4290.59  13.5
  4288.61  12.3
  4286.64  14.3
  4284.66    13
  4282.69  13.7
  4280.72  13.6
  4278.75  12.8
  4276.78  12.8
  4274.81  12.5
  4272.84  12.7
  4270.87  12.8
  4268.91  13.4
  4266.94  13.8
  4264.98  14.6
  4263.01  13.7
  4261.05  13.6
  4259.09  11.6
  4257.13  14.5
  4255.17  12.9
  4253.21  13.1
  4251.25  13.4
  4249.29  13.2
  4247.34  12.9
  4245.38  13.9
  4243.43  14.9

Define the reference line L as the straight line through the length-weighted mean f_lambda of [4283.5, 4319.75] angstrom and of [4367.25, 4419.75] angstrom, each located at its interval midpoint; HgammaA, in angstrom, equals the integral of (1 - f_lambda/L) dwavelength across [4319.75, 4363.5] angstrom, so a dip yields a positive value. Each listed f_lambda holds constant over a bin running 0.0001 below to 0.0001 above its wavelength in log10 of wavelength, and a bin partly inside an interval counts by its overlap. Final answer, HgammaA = 1.7 angstrom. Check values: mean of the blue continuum 12.9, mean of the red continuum 13.5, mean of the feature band 12.7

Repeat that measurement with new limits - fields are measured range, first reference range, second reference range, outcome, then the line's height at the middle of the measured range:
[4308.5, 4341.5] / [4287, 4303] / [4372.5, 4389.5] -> 1.4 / 13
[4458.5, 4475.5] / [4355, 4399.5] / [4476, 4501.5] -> 0.2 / 13.4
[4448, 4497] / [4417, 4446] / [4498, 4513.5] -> -0.3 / 13.3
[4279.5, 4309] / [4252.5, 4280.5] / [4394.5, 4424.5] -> 0.5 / 13.3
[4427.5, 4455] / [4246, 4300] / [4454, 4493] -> -0.1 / 13.3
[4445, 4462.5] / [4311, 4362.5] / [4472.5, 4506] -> -0.4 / 13.2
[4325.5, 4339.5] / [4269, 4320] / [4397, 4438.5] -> 0.5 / 13.1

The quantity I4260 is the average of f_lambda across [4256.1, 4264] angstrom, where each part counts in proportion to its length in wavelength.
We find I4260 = 13.3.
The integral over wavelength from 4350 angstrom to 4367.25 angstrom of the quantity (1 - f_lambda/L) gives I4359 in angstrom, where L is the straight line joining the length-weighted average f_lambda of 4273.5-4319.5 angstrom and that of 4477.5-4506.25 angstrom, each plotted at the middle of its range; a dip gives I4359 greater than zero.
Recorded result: -0.9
